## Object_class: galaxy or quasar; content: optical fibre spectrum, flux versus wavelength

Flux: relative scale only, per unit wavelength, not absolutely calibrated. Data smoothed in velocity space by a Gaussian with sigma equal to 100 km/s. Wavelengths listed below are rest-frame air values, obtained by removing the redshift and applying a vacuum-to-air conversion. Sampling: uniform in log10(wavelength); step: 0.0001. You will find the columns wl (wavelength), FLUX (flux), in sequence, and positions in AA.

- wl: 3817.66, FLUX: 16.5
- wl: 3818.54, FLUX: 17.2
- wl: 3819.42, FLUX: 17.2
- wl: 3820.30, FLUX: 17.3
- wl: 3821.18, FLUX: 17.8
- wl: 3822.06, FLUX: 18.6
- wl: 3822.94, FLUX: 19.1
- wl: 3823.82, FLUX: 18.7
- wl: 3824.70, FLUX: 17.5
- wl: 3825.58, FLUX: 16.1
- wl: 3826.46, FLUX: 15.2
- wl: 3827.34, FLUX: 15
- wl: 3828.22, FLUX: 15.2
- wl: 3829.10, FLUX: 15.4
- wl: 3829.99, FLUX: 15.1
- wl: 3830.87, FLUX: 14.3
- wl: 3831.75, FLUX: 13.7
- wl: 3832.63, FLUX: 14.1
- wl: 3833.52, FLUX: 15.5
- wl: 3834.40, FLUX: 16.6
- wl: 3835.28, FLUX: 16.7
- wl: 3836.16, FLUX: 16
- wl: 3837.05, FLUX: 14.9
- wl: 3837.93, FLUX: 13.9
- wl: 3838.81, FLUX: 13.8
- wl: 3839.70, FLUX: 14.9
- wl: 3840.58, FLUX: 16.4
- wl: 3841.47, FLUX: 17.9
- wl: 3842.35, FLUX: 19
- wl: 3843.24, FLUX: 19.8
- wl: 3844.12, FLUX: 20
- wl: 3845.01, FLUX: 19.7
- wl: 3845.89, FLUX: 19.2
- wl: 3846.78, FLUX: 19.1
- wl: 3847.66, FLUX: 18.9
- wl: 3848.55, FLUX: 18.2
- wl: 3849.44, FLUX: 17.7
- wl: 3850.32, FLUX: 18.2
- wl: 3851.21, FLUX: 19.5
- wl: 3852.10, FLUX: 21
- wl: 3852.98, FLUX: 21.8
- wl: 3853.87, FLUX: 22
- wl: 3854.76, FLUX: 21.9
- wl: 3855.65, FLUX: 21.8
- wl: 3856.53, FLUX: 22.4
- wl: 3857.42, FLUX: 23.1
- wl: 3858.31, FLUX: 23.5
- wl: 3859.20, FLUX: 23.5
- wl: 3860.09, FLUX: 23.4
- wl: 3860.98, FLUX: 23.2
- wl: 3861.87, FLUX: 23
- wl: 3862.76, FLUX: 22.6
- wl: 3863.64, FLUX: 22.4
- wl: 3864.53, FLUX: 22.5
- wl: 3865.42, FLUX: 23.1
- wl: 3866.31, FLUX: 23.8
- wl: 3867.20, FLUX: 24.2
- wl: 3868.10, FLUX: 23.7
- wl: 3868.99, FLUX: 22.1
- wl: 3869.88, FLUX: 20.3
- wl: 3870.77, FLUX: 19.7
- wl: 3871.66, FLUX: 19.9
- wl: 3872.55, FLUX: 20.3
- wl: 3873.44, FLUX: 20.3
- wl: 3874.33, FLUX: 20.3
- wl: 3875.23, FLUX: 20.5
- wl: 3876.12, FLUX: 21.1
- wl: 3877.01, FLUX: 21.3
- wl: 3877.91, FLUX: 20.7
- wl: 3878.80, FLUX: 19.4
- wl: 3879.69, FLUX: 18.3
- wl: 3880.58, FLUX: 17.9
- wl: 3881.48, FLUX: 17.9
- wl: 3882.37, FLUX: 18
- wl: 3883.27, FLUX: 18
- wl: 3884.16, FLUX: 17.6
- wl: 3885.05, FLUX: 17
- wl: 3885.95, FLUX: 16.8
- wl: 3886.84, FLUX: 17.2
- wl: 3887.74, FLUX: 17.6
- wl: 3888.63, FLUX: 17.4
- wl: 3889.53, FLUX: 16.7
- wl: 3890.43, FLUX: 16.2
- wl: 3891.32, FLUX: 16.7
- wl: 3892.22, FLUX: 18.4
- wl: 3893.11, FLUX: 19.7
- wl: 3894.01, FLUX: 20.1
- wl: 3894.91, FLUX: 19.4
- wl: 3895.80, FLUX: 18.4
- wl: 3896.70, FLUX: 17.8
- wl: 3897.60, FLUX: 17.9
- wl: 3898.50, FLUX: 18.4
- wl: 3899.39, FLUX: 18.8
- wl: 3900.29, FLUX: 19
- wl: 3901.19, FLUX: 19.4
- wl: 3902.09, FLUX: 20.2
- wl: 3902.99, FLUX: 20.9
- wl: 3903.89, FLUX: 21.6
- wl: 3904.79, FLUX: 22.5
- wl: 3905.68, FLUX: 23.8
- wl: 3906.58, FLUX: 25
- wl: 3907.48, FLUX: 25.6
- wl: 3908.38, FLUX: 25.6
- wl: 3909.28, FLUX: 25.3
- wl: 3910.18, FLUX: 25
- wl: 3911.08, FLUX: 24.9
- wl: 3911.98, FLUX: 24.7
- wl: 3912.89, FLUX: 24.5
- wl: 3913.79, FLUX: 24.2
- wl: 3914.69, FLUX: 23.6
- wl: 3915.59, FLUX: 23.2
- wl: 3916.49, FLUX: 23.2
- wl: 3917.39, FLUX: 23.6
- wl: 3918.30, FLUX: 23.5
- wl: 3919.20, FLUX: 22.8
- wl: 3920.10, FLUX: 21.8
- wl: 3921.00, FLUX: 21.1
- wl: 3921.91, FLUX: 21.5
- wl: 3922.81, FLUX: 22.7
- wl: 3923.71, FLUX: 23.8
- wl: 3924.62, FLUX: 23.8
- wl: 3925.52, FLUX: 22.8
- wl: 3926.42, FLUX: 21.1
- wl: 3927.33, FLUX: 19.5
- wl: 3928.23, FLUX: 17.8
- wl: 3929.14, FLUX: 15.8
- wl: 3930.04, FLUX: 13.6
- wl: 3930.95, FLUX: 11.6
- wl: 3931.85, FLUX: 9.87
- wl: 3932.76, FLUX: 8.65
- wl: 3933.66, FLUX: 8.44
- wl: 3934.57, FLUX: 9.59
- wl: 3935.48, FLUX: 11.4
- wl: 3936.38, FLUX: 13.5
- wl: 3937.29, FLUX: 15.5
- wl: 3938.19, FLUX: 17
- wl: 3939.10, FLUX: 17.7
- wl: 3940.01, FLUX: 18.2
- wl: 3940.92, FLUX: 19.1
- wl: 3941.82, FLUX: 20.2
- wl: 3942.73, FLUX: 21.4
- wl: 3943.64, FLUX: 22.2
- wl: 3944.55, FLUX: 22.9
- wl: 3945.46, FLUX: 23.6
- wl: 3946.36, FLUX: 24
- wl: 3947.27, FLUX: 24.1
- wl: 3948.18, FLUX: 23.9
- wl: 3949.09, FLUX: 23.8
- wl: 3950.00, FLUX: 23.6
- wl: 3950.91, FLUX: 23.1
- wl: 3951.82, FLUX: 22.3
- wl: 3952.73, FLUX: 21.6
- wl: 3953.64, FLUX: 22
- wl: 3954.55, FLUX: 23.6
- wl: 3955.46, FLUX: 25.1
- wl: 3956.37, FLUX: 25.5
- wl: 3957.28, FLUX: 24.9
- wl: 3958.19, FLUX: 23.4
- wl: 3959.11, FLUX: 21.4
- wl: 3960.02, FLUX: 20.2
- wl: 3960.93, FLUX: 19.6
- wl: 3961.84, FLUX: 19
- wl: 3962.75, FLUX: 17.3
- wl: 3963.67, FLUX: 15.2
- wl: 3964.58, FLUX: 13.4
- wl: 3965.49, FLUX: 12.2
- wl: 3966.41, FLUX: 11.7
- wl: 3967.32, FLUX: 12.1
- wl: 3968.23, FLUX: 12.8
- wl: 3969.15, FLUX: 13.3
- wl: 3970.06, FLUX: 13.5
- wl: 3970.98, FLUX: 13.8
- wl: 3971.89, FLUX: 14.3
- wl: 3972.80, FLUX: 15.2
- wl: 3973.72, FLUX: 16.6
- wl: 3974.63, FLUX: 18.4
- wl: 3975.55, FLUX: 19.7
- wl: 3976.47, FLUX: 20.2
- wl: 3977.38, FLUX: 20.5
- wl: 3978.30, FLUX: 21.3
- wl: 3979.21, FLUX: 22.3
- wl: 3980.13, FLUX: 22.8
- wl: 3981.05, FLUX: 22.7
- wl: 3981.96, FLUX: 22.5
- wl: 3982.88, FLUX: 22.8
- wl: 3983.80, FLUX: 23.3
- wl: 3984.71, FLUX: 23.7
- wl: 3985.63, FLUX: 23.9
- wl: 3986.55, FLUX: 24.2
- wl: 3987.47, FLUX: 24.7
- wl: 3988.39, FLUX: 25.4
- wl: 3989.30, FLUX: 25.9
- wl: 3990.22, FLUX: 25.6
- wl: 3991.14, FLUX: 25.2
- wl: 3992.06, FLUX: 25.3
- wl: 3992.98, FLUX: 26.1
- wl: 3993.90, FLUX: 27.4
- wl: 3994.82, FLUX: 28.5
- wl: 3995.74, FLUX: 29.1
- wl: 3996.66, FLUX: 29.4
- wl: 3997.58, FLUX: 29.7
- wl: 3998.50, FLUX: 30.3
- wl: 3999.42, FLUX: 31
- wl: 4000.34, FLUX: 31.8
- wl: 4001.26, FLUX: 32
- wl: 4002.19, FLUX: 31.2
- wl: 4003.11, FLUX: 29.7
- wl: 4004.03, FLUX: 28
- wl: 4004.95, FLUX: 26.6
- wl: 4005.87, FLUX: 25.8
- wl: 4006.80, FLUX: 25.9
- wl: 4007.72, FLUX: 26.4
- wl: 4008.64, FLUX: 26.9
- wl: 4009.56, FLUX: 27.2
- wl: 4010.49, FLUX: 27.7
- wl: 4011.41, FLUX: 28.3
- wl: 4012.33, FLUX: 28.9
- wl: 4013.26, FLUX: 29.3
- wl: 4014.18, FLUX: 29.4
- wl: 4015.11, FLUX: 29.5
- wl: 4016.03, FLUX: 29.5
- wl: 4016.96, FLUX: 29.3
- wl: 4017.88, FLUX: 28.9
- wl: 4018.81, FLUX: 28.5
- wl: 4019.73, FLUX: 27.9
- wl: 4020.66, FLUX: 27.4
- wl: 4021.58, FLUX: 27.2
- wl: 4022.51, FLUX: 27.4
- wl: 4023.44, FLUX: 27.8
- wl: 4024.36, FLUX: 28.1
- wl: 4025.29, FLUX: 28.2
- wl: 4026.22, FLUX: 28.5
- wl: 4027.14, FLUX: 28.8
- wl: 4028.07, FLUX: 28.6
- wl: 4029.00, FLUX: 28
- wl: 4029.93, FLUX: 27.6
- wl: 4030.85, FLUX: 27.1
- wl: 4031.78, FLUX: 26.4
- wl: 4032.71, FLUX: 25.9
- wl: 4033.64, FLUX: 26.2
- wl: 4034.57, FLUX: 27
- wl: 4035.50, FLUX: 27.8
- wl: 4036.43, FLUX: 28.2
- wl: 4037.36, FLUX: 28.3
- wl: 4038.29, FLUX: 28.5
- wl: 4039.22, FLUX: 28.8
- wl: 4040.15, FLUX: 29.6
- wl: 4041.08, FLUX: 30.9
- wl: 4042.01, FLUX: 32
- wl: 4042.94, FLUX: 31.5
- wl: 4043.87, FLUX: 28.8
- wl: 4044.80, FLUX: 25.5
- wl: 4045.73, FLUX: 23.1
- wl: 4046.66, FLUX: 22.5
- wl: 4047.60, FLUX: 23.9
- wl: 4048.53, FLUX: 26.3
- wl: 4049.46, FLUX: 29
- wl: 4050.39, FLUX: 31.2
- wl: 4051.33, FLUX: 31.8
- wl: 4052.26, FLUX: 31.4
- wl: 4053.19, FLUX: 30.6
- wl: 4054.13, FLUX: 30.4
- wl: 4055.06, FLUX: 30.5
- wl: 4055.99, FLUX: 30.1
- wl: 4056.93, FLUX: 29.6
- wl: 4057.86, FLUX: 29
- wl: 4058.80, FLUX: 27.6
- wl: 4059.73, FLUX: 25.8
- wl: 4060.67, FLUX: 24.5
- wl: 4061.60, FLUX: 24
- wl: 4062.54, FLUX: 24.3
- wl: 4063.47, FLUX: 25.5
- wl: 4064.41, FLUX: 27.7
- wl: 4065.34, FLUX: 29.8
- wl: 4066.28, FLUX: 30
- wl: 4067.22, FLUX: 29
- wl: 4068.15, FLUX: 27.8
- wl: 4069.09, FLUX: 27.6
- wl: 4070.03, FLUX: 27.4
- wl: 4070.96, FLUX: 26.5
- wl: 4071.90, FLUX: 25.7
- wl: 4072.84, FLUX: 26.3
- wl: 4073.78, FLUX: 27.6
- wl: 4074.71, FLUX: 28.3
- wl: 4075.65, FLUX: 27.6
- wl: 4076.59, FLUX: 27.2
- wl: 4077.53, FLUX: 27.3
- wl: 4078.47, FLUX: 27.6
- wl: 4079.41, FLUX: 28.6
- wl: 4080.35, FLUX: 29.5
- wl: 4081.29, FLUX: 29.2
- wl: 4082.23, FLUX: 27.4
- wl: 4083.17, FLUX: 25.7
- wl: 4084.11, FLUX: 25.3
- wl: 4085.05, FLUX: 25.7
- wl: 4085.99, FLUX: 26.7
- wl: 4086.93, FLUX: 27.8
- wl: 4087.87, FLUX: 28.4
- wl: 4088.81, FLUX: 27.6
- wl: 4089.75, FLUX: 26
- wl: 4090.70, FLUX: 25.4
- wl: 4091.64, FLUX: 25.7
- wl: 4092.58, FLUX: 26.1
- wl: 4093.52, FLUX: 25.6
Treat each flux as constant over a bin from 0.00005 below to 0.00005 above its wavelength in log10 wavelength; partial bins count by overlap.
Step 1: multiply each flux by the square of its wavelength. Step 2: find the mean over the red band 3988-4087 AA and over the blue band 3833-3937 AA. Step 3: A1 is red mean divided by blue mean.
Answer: 1.5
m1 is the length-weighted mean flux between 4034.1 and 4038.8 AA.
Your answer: 27.9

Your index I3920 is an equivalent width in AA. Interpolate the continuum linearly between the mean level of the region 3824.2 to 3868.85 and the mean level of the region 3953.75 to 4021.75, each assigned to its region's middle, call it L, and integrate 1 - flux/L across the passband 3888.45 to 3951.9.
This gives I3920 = 4.0 AA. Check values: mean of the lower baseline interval 19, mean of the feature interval 20.1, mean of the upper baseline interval 23.8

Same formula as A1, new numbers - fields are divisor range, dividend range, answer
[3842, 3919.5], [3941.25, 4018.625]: 1.19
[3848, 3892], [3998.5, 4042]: 1.51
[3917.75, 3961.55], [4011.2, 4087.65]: 1.48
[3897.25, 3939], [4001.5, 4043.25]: 1.49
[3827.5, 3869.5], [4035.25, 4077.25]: 1.61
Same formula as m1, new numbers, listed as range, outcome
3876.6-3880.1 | 19.9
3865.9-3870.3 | 22.8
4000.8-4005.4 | 29.5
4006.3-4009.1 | 26.4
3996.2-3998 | 29.6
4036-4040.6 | 28.7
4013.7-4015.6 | 29.5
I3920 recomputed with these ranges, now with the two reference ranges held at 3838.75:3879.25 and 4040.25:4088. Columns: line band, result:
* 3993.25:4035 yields -3.6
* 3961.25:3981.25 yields 6.5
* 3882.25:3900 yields 3.2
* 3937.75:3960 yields 1.5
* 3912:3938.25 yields 4.8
